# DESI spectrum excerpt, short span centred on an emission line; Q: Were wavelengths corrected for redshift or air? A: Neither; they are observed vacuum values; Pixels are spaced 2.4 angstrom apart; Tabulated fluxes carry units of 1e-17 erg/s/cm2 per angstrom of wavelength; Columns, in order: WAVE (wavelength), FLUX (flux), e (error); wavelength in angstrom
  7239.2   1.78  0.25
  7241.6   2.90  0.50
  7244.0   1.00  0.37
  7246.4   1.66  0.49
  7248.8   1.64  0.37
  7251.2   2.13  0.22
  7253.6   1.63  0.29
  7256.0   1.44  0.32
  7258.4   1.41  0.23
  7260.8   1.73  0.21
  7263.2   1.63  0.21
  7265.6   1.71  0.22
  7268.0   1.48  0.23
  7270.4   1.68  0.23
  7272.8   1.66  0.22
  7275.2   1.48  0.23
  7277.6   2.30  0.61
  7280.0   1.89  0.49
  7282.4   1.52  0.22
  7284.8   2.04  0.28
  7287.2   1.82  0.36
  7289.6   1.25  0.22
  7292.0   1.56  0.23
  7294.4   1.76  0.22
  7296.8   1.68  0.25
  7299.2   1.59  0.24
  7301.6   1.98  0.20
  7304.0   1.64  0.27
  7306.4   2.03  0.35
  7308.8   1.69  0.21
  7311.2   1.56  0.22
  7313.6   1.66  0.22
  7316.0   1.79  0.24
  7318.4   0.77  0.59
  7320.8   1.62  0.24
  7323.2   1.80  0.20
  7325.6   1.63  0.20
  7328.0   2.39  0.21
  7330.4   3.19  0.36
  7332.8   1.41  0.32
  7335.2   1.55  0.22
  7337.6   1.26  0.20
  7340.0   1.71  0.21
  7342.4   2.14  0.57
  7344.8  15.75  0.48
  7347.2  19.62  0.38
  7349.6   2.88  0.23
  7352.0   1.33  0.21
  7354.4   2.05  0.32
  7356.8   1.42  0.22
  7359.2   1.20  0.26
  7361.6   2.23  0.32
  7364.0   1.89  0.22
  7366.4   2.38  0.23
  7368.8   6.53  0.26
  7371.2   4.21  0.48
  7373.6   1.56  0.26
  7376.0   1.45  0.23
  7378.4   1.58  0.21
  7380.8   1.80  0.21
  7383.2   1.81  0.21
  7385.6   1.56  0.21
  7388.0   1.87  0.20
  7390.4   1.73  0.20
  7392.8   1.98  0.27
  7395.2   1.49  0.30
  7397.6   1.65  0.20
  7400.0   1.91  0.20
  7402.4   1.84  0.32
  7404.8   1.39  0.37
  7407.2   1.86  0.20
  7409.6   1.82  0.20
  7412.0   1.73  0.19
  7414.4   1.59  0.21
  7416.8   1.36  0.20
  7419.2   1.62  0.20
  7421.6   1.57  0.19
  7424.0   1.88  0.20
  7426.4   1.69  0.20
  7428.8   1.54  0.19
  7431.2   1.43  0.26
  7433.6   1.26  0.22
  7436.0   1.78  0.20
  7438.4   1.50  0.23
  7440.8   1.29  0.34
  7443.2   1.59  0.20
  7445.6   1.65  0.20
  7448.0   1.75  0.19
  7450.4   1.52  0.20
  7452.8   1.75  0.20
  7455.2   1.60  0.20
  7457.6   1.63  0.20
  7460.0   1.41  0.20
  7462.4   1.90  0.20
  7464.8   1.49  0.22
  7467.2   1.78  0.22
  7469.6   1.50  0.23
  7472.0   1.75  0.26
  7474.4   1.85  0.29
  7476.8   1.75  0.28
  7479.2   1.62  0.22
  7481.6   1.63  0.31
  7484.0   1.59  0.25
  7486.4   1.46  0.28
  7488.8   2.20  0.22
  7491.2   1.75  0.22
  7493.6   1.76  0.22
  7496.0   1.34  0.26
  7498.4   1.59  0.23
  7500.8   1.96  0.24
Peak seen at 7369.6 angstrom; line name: [N II]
